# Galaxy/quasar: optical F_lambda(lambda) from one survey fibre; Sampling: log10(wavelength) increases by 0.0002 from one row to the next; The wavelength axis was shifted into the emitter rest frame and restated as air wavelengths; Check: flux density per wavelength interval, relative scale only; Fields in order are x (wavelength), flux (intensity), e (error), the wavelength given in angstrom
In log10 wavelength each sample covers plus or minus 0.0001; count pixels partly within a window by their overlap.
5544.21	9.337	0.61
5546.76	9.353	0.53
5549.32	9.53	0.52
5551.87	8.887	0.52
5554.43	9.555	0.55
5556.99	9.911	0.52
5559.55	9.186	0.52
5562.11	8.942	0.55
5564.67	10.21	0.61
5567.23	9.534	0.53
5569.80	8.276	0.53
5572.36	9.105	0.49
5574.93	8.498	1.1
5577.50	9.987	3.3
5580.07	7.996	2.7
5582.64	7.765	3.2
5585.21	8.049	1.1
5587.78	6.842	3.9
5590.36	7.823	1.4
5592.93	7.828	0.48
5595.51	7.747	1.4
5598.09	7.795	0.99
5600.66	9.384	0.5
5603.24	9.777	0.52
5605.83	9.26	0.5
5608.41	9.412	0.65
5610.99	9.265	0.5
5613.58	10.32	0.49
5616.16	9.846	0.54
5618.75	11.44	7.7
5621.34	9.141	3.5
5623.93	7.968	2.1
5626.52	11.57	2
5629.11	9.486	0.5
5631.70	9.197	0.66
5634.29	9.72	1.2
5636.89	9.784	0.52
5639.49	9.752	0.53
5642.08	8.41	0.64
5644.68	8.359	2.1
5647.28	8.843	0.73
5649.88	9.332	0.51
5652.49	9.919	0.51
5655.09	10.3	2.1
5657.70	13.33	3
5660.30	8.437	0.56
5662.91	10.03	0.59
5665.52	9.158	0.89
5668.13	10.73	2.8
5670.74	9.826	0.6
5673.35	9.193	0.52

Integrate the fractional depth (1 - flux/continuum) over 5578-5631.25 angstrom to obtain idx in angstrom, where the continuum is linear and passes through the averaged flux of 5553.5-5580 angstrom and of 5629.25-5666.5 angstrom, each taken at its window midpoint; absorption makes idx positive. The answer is 2.7 angstrom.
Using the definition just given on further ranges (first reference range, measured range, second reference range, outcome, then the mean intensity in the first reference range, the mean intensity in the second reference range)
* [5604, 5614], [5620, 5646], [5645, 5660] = 1.3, 9.5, 10.1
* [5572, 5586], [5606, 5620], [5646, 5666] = -1.3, 8.55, 9.95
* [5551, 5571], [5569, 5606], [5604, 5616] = 4.2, 9.32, 9.6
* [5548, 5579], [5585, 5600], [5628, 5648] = 2.5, 9.29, 9.2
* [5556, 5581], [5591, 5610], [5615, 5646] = 1.3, 9.17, 9.55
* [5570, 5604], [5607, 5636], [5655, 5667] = -1.7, 8.33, 10.2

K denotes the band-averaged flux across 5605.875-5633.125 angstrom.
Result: 9.74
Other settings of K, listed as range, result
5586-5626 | 8.96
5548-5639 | 9.12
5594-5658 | 9.51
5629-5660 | 9.67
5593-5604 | 8.53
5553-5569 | 9.51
